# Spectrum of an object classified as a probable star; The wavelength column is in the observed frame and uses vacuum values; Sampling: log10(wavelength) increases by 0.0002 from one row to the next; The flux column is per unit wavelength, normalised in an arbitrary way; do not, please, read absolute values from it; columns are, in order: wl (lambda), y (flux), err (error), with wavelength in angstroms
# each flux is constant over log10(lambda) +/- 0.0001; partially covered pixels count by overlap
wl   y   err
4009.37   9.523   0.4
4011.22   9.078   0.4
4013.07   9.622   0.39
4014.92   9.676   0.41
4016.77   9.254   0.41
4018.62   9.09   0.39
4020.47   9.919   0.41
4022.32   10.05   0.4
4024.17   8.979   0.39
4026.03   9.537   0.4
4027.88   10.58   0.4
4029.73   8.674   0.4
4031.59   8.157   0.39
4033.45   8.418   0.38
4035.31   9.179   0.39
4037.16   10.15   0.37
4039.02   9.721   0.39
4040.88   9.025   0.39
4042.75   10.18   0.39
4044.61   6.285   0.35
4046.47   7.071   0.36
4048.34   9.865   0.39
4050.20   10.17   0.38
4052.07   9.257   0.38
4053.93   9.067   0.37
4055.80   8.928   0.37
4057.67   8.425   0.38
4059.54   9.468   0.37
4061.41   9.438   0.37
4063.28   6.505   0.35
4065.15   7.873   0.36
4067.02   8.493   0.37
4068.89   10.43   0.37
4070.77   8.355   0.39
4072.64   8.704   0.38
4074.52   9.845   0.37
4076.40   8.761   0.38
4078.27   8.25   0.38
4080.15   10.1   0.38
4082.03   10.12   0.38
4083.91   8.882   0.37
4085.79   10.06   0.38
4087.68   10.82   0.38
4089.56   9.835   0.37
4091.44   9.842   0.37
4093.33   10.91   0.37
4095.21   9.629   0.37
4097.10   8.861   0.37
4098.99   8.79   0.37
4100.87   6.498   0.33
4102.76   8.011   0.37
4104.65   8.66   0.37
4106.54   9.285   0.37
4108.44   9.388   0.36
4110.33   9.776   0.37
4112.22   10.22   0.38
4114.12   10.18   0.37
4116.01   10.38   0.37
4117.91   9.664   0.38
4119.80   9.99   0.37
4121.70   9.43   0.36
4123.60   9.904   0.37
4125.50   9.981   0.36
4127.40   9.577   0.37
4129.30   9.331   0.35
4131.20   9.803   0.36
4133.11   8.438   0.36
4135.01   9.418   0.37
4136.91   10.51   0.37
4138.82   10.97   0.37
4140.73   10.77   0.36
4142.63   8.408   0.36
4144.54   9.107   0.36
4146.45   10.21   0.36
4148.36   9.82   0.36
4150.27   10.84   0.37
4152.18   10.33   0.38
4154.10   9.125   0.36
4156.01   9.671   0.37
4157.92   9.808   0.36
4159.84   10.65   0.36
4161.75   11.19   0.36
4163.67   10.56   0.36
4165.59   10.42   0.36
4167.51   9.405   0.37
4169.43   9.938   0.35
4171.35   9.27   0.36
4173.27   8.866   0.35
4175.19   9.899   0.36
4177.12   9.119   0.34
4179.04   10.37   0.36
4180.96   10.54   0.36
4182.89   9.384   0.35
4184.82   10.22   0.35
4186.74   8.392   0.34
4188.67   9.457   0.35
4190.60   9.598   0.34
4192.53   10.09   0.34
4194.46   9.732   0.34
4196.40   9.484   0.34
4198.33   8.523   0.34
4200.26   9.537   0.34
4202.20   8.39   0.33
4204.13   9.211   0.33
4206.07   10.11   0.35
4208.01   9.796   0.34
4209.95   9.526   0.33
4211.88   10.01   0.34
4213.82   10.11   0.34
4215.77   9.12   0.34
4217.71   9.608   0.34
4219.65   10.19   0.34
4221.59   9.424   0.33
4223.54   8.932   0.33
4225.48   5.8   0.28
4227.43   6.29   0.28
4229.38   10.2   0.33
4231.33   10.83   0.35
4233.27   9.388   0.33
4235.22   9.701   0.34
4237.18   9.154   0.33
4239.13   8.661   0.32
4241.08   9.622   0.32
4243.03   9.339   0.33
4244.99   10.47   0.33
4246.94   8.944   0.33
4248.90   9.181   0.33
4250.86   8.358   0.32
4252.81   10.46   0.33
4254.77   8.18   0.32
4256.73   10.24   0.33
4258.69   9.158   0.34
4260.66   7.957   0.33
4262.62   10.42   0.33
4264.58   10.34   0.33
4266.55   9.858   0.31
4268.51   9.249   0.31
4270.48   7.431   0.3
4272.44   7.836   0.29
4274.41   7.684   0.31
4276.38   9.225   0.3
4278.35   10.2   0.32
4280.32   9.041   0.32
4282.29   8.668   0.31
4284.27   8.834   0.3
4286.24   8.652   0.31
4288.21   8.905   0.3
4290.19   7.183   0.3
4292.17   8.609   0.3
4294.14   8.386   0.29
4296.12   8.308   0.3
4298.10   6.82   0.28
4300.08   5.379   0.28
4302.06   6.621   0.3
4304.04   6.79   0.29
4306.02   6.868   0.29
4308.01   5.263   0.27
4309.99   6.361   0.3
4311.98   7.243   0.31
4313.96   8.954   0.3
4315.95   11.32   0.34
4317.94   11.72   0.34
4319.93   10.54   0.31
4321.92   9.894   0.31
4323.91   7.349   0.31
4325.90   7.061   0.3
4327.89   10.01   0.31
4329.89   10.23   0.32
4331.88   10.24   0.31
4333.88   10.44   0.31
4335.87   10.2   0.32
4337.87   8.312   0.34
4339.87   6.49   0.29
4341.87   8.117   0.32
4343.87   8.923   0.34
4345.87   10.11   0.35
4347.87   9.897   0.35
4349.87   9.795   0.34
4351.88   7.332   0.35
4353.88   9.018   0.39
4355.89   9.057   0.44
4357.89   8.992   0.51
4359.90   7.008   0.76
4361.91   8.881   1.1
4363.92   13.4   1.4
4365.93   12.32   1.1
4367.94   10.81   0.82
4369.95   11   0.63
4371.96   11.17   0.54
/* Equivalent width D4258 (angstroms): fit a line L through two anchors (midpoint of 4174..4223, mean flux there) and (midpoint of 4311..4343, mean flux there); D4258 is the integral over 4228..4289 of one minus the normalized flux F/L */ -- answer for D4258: 1.4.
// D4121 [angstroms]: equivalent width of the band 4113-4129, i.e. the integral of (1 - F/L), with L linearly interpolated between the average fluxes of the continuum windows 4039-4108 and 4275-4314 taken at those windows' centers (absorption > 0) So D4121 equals -2.0 angstroms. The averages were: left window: 9.03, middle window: 9.87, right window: 7.78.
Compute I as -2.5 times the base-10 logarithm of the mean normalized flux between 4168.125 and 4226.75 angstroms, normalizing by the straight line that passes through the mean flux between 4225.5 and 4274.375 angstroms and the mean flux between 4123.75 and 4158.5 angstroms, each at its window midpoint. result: 0.00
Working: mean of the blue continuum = 9.79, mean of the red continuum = 9.12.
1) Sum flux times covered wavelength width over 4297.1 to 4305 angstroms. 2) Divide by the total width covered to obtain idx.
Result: 6.4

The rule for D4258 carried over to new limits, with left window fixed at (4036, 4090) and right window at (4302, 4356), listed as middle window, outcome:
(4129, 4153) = -2.3 angstroms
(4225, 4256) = -0.8 angstroms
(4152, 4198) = -4.3 angstroms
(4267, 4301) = 2.0 angstroms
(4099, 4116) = 0.0 angstroms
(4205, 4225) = -1.5 angstroms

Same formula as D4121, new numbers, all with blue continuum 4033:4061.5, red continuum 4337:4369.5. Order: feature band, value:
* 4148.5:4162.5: -1.62 angstroms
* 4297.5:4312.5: 4.67 angstroms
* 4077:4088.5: -0.75 angstroms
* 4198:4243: -0.20 angstroms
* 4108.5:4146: -2.75 angstroms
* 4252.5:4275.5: 0.51 angstroms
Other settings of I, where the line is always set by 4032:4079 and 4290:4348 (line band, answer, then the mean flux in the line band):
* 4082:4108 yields -0.06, 9.27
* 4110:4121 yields -0.15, 10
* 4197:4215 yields -0.10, 9.46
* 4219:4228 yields 0.06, 8.13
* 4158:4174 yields -0.16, 10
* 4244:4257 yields -0.10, 9.36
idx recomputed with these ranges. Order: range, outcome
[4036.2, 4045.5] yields 9.09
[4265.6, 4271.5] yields 8.85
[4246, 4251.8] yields 8.82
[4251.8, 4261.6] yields 9.2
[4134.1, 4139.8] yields 10.3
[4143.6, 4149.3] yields 9.71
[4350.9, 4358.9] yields 8.61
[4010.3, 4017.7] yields 9.4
